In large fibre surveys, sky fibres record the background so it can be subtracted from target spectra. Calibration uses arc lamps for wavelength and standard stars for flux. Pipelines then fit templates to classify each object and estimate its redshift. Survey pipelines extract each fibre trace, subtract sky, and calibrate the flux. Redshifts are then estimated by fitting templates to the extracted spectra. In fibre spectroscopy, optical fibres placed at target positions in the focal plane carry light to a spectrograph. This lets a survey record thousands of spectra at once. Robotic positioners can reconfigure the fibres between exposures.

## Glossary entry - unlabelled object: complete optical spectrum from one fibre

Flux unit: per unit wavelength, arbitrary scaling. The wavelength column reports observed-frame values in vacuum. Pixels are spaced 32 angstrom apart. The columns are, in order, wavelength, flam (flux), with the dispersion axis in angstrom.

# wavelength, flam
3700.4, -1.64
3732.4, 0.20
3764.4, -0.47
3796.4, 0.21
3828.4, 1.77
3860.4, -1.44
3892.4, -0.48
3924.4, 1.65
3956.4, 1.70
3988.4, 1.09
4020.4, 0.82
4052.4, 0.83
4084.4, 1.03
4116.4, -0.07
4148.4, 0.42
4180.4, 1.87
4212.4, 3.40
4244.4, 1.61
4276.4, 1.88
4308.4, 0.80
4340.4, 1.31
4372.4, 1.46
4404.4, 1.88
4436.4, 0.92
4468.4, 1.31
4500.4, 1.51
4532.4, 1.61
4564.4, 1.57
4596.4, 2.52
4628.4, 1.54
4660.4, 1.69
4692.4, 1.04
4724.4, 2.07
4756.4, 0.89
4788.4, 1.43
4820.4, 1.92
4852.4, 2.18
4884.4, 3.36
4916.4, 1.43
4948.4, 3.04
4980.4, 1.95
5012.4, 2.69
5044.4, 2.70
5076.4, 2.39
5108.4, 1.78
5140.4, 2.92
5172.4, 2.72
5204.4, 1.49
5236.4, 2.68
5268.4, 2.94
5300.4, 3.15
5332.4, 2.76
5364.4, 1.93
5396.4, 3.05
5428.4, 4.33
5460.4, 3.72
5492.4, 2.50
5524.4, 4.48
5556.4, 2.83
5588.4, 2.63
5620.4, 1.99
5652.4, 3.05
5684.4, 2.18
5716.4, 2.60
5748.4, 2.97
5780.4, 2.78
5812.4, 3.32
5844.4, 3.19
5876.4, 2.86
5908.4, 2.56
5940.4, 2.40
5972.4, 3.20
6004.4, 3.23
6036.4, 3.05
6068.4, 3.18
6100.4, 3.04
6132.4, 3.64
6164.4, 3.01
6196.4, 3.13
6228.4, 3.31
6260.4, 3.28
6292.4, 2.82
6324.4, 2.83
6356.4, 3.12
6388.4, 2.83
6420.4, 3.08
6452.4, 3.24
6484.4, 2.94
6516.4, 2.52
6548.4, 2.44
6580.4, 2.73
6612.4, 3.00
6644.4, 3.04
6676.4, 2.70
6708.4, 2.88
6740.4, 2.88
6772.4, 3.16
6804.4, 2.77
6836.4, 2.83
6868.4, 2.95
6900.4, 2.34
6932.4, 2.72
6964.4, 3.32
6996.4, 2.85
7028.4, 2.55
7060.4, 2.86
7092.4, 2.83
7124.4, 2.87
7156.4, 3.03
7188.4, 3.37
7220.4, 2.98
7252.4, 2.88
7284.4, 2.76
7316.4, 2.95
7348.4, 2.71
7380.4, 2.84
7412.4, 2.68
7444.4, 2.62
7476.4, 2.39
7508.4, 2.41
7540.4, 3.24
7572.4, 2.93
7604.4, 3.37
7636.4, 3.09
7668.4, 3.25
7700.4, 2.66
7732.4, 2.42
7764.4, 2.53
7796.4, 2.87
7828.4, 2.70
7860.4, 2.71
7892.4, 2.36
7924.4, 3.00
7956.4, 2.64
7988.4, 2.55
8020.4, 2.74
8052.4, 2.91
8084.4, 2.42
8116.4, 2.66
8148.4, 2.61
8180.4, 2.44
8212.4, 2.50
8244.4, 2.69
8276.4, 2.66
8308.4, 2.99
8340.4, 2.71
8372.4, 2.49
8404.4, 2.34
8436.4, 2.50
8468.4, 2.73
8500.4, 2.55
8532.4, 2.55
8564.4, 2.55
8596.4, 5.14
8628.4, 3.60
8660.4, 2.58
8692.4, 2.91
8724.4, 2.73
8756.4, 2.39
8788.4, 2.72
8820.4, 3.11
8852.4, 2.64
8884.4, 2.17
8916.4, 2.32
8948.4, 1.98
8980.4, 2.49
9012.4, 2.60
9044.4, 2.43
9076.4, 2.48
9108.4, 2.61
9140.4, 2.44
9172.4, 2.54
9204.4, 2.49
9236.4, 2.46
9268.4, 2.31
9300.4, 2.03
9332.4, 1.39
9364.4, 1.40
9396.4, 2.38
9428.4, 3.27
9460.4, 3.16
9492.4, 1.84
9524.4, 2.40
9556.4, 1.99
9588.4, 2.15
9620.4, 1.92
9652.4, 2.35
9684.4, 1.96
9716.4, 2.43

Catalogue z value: 0.31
